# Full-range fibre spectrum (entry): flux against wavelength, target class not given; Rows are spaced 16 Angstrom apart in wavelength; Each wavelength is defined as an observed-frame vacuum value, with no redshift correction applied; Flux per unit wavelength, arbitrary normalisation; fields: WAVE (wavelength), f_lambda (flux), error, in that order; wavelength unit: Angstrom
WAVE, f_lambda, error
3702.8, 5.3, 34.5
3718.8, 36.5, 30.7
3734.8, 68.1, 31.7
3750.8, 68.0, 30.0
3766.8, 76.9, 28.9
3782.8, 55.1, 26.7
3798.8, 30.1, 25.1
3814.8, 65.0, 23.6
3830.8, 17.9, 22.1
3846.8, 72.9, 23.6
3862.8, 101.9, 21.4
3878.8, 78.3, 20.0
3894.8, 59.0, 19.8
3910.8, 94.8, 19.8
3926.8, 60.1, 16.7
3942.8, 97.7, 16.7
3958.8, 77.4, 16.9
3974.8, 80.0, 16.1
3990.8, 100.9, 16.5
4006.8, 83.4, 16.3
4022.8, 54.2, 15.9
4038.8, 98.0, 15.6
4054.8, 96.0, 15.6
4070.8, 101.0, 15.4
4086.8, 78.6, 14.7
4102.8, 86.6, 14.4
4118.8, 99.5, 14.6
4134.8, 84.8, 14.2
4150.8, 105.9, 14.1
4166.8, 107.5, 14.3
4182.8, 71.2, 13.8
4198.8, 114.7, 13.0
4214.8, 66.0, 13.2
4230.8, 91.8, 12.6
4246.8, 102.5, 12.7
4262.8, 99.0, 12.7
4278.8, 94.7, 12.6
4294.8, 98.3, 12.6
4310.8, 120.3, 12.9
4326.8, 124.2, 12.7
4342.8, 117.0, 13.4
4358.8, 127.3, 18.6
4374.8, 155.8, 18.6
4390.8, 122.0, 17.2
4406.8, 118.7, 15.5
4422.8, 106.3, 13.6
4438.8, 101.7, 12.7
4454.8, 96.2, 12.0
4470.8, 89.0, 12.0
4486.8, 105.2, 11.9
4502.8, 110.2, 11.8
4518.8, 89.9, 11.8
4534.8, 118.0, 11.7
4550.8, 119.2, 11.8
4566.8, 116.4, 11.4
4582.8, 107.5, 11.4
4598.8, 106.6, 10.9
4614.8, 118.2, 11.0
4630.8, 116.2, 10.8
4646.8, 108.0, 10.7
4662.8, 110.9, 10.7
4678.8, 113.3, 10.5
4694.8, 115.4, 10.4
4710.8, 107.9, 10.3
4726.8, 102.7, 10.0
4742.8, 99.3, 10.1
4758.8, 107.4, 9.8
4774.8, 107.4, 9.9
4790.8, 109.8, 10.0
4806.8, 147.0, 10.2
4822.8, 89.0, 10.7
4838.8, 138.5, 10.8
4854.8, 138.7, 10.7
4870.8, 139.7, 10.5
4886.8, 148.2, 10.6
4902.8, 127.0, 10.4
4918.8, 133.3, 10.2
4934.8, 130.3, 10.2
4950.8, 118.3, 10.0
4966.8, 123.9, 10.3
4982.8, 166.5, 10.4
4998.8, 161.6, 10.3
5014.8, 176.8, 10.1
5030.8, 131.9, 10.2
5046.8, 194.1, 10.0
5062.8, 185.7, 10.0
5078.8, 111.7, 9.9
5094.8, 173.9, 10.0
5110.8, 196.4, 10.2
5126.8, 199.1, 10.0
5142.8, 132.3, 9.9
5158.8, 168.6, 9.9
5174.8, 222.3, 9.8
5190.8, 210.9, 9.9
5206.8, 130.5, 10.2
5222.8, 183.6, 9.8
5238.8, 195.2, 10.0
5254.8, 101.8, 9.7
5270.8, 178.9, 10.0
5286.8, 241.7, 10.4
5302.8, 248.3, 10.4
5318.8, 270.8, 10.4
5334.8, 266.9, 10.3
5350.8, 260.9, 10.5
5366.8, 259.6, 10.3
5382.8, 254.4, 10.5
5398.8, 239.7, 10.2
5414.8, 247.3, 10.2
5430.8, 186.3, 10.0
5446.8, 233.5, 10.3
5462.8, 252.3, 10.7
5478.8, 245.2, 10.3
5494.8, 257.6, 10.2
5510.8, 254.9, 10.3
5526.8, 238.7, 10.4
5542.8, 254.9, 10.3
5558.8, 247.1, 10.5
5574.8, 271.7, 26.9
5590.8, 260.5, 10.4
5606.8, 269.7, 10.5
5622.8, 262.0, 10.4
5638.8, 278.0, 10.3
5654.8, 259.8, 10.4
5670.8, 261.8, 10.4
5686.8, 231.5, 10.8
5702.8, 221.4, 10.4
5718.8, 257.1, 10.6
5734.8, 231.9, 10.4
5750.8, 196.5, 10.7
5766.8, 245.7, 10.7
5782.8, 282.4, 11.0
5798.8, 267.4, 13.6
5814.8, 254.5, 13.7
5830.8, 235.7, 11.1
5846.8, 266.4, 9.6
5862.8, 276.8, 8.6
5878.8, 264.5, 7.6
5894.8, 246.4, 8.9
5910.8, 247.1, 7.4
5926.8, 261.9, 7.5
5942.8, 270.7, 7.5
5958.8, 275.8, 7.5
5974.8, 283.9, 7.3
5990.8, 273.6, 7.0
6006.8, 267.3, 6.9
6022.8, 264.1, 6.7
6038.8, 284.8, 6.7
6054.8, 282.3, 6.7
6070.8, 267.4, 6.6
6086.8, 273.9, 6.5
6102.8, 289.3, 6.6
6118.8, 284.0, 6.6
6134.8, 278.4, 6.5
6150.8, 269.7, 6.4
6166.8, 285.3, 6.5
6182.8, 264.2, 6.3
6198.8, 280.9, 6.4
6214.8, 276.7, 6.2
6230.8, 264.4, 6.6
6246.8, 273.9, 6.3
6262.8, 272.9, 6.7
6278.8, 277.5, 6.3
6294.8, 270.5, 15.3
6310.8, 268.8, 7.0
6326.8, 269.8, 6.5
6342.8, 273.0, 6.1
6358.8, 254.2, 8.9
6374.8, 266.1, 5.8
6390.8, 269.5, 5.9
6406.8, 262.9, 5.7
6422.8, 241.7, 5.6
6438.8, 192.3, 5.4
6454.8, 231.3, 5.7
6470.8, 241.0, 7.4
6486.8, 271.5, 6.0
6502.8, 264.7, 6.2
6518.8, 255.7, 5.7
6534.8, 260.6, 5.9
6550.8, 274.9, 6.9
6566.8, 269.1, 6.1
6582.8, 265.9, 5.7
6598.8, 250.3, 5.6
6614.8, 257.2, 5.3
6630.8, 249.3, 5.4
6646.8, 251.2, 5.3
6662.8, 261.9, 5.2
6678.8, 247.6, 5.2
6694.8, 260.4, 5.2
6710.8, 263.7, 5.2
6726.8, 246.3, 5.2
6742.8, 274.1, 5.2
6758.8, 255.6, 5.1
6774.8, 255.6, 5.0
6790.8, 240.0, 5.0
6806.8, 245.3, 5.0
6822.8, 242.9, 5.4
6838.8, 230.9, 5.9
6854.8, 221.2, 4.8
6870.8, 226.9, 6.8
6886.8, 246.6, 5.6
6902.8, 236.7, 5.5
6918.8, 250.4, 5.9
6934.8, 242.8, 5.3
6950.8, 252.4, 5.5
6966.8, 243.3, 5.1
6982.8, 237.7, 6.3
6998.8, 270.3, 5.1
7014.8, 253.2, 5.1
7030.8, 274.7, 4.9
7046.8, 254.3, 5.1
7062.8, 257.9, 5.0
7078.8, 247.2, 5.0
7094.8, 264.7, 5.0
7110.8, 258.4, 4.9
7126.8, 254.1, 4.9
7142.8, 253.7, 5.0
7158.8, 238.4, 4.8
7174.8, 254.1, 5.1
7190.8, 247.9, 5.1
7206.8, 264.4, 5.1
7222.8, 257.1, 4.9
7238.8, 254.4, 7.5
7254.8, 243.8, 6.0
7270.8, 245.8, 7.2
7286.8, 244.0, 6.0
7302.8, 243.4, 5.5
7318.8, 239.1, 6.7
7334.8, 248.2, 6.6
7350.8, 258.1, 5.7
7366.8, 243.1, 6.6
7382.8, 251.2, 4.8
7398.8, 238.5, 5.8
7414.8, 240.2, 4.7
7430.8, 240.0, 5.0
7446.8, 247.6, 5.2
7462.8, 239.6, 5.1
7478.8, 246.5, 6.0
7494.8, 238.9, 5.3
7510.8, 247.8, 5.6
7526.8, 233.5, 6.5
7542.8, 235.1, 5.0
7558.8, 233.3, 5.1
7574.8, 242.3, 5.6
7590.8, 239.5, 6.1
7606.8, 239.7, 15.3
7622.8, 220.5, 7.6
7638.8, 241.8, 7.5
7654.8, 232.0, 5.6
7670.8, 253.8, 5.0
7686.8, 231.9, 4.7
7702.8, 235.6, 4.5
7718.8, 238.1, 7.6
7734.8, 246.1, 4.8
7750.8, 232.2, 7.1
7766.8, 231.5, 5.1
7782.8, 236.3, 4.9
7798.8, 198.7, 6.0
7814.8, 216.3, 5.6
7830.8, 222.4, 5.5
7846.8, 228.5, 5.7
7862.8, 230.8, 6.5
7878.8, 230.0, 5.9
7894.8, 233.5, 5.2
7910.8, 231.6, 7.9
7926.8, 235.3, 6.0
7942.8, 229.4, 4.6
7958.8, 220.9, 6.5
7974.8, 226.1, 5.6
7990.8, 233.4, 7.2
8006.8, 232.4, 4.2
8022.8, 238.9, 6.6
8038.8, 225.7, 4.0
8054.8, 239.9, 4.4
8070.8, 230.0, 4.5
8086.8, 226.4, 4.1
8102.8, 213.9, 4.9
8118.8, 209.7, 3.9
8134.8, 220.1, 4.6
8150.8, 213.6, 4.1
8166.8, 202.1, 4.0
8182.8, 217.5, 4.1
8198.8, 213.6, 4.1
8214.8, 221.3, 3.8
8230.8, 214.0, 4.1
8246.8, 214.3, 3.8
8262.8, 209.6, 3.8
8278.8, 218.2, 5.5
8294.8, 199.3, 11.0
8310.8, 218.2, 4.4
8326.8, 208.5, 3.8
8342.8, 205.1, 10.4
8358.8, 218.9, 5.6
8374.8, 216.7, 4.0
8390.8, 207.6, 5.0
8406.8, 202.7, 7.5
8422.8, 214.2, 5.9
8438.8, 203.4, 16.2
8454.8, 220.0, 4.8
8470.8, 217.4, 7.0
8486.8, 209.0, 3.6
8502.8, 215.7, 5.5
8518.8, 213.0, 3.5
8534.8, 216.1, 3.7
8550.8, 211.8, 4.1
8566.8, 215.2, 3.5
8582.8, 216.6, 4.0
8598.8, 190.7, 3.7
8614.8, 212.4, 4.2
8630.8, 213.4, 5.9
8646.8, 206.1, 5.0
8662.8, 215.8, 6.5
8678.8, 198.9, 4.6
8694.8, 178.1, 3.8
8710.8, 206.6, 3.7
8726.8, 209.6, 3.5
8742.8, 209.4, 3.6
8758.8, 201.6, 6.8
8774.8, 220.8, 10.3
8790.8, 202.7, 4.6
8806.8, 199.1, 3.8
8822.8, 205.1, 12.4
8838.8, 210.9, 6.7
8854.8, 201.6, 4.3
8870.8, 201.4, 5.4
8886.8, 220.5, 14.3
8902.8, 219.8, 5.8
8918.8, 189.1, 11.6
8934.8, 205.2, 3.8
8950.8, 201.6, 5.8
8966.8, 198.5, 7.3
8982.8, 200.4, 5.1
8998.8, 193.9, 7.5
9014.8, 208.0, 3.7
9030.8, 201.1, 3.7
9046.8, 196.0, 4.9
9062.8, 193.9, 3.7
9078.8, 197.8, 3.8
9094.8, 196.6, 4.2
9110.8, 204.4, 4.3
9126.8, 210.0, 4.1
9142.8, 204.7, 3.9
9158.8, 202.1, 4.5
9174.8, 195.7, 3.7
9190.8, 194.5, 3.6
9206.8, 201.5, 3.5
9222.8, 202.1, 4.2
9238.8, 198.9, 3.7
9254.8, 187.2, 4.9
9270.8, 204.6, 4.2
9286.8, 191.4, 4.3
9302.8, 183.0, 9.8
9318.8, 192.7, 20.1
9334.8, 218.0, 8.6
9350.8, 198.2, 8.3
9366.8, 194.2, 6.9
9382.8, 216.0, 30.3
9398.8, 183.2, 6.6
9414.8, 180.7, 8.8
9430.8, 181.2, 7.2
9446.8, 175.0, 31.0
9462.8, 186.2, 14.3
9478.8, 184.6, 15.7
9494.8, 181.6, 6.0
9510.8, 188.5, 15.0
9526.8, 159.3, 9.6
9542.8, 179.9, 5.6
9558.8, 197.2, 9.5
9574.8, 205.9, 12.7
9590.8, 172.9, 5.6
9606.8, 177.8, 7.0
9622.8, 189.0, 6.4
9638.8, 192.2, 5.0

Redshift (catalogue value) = 0.324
